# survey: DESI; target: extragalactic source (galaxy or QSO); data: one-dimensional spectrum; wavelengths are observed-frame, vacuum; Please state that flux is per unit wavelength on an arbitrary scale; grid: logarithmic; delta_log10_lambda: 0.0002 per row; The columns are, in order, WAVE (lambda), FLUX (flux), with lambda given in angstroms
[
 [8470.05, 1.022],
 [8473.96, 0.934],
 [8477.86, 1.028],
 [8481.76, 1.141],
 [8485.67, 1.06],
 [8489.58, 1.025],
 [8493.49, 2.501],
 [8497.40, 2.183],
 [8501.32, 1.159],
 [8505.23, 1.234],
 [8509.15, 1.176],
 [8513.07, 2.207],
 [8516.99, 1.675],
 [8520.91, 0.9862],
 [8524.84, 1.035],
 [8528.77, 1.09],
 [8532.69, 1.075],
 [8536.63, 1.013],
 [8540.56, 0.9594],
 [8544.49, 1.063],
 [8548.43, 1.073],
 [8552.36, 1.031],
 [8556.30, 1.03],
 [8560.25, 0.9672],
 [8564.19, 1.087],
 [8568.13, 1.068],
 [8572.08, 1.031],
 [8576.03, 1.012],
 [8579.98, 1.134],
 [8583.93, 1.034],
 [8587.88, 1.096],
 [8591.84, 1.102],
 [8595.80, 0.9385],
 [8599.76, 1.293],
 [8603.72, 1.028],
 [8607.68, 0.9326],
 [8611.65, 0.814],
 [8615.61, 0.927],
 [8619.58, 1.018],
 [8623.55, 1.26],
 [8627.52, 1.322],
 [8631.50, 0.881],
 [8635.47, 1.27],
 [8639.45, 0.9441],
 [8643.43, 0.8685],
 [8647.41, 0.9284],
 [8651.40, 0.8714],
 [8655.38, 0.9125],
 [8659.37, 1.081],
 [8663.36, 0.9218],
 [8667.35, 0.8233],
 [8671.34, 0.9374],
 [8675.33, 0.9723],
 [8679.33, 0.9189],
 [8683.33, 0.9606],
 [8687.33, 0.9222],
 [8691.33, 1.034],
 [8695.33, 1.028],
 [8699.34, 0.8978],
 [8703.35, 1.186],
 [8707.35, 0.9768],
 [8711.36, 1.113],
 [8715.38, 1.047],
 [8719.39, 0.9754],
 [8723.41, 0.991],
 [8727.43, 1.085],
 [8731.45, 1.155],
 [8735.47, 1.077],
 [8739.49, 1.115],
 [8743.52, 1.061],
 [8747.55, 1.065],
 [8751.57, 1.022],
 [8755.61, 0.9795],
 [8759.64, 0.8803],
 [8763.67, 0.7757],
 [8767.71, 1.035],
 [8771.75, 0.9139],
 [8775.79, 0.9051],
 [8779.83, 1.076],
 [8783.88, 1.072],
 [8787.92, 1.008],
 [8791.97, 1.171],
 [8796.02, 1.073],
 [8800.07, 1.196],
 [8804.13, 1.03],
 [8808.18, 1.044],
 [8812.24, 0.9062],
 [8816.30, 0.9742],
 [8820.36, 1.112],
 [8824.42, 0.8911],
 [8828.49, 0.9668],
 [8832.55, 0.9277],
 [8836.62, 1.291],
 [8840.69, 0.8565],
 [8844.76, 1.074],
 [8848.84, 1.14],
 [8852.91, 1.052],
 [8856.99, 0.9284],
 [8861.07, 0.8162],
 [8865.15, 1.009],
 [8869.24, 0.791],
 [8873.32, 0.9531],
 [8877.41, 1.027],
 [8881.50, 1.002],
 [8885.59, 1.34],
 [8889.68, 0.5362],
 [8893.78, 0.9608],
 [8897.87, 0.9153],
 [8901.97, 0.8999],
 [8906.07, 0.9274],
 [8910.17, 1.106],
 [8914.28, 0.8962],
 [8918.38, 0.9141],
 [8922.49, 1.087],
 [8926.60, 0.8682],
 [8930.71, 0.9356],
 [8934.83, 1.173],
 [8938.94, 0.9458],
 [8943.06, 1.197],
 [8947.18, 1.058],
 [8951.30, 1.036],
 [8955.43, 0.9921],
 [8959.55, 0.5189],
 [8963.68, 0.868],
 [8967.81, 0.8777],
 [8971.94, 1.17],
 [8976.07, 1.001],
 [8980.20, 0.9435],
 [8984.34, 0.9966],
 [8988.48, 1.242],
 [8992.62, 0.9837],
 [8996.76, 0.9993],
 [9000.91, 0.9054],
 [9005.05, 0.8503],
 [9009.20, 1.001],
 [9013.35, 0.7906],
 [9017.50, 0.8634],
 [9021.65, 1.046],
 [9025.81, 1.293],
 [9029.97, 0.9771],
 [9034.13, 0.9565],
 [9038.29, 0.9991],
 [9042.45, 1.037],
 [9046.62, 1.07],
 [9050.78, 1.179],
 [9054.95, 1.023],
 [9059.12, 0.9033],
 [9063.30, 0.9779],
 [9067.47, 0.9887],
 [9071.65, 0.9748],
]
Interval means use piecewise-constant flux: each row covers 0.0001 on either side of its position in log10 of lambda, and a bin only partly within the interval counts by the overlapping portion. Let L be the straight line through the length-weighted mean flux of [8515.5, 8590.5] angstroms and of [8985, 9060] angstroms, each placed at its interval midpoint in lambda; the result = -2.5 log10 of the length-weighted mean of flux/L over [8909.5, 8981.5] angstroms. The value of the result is 0.05 mag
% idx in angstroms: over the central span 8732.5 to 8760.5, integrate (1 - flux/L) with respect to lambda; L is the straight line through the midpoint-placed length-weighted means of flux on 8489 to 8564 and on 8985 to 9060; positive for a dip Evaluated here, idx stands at 3.0 angstroms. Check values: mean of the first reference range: 1.29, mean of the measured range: 1.04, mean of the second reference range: 1.01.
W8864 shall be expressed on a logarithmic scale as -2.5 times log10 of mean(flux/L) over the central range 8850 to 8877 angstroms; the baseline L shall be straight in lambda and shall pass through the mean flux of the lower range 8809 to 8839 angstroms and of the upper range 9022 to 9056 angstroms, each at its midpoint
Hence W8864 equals 0.09 mag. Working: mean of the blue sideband 1.01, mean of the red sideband 1.07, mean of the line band 0.938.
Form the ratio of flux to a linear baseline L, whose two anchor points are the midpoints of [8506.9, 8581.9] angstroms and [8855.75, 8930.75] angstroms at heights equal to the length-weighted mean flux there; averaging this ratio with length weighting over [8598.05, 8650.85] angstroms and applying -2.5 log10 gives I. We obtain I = 0.07 mag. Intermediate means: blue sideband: 1.14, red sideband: 0.943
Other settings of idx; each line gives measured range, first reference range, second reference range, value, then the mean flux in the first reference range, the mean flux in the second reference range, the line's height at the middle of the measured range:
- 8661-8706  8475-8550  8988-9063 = 8.7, 1.3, 1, 1.2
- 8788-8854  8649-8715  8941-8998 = -4.1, 0.974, 0.992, 0.982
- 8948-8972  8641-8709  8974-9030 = 2.2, 0.955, 0.993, 0.988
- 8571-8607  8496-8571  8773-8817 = 3.1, 1.21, 1.04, 1.17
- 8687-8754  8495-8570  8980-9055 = 5.5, 1.22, 1.01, 1.14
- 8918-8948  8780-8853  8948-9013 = -1.4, 1.04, 0.956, 0.982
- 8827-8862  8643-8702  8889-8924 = -3.0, 0.943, 0.928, 0.932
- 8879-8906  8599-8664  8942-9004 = 1.2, 1.01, 0.98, 0.988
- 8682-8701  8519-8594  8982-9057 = 1.2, 1.05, 1.01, 1.04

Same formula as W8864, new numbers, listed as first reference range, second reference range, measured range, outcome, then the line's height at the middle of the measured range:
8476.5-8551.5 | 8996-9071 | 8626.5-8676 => 0.24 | 1.22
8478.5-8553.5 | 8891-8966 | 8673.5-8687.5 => 0.22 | 1.16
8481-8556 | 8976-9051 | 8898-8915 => 0.12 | 1.07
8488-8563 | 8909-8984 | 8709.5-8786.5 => 0.11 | 1.12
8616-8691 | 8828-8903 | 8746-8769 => 0.03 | 0.982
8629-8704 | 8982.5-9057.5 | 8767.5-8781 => 0.01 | 0.979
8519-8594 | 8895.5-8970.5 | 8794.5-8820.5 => -0.06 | 0.988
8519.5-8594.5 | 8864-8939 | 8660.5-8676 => 0.11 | 1.02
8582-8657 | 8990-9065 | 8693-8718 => -0.02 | 1.02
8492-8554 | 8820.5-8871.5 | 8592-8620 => 0.24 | 1.24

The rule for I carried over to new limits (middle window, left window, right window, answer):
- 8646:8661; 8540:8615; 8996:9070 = 0.09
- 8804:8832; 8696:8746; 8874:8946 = 0.04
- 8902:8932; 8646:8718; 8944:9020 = 0.00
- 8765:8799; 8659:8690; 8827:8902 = -0.08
